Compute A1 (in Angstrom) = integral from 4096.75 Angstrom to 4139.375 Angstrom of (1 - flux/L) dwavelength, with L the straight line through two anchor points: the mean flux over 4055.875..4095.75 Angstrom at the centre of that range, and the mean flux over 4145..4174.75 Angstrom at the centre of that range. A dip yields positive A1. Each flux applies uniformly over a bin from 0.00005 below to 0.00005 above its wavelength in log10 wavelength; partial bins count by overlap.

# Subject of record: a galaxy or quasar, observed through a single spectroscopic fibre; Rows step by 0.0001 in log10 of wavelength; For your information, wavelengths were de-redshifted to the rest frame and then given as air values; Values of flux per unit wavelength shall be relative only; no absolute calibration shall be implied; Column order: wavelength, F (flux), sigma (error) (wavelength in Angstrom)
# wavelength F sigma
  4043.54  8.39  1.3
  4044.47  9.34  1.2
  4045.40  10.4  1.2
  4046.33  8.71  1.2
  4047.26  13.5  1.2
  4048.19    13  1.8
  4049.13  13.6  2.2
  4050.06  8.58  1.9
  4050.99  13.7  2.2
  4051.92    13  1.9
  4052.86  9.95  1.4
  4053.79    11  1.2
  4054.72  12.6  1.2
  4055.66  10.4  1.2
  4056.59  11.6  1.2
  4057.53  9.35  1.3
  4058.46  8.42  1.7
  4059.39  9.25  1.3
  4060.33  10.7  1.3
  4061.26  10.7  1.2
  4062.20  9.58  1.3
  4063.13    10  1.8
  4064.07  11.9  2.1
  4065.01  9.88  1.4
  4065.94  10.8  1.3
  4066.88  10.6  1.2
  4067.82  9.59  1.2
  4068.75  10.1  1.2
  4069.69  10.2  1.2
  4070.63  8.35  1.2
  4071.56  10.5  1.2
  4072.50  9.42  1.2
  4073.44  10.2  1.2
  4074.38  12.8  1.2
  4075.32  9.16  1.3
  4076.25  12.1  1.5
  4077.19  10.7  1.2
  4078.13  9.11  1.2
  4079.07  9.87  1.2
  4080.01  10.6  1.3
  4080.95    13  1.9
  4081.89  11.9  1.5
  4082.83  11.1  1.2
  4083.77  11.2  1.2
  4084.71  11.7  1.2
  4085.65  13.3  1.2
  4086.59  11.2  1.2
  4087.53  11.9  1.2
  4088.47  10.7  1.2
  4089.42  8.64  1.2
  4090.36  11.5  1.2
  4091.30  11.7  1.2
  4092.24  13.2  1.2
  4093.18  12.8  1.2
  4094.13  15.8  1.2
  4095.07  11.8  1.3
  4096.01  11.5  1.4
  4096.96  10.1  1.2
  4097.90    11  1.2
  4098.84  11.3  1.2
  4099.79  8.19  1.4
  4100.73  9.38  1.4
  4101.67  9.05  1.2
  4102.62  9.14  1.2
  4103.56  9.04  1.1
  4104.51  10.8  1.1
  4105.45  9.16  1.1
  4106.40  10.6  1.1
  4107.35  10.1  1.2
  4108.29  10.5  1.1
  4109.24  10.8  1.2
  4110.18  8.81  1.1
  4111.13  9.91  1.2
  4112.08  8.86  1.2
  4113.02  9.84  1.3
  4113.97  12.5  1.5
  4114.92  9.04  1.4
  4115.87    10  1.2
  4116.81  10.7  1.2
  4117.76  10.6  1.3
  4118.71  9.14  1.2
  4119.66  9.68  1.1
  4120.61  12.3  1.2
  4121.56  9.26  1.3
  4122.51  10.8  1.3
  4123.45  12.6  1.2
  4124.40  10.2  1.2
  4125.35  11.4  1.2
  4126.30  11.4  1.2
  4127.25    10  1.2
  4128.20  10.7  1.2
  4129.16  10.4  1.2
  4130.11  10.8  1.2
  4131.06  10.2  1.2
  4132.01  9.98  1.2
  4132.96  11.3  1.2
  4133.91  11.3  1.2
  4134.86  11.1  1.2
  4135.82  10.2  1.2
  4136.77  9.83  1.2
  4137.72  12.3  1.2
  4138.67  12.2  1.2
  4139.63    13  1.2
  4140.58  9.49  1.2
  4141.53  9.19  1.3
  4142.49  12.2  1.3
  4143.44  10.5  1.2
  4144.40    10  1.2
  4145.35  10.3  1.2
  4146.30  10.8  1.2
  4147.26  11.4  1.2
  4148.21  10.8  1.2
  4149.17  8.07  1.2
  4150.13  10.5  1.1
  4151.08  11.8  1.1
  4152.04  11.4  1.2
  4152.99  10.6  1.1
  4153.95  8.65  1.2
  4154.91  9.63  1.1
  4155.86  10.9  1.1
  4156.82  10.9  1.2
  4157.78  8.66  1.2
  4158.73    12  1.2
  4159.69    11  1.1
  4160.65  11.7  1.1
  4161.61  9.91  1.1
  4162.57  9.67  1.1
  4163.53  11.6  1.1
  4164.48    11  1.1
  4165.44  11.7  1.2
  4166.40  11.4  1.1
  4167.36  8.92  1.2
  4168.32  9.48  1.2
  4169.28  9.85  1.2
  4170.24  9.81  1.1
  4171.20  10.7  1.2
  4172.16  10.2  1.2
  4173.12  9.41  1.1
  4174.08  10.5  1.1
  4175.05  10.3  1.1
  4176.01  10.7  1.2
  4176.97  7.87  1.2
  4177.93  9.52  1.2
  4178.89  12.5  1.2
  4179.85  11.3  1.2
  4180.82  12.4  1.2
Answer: 1.1 Angstrom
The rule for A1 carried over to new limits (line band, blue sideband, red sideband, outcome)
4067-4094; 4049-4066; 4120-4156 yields -0.7 Angstrom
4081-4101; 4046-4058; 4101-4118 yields -2.0 Angstrom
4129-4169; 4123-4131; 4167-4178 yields -1.1 Angstrom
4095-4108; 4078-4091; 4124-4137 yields 1.1 Angstrom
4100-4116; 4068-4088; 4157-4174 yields 1.3 Angstrom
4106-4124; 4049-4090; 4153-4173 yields 0.4 Angstrom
